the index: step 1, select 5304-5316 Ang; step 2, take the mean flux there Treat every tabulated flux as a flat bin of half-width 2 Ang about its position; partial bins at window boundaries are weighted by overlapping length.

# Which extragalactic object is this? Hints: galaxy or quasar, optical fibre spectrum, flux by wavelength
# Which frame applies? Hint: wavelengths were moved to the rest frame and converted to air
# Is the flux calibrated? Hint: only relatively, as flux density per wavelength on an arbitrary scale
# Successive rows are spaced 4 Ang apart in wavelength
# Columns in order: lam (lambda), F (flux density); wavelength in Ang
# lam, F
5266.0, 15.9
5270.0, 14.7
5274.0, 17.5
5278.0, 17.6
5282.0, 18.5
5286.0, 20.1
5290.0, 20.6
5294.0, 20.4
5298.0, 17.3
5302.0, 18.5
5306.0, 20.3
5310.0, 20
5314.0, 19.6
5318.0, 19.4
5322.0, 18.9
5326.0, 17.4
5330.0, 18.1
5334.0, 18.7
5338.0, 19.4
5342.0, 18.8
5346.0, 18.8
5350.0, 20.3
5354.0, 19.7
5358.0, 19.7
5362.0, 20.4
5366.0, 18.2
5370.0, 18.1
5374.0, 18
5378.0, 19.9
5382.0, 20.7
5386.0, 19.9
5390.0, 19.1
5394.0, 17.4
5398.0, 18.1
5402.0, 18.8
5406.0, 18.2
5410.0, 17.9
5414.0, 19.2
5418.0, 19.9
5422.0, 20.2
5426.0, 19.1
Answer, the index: 20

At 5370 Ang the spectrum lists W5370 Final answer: 18.1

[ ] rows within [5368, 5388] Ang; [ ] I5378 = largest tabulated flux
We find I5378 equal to 20.7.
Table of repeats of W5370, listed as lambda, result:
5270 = 14.7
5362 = 20.4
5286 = 20.1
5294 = 20.4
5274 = 17.5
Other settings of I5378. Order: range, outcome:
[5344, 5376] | 20.4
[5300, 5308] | 20.3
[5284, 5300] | 20.6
